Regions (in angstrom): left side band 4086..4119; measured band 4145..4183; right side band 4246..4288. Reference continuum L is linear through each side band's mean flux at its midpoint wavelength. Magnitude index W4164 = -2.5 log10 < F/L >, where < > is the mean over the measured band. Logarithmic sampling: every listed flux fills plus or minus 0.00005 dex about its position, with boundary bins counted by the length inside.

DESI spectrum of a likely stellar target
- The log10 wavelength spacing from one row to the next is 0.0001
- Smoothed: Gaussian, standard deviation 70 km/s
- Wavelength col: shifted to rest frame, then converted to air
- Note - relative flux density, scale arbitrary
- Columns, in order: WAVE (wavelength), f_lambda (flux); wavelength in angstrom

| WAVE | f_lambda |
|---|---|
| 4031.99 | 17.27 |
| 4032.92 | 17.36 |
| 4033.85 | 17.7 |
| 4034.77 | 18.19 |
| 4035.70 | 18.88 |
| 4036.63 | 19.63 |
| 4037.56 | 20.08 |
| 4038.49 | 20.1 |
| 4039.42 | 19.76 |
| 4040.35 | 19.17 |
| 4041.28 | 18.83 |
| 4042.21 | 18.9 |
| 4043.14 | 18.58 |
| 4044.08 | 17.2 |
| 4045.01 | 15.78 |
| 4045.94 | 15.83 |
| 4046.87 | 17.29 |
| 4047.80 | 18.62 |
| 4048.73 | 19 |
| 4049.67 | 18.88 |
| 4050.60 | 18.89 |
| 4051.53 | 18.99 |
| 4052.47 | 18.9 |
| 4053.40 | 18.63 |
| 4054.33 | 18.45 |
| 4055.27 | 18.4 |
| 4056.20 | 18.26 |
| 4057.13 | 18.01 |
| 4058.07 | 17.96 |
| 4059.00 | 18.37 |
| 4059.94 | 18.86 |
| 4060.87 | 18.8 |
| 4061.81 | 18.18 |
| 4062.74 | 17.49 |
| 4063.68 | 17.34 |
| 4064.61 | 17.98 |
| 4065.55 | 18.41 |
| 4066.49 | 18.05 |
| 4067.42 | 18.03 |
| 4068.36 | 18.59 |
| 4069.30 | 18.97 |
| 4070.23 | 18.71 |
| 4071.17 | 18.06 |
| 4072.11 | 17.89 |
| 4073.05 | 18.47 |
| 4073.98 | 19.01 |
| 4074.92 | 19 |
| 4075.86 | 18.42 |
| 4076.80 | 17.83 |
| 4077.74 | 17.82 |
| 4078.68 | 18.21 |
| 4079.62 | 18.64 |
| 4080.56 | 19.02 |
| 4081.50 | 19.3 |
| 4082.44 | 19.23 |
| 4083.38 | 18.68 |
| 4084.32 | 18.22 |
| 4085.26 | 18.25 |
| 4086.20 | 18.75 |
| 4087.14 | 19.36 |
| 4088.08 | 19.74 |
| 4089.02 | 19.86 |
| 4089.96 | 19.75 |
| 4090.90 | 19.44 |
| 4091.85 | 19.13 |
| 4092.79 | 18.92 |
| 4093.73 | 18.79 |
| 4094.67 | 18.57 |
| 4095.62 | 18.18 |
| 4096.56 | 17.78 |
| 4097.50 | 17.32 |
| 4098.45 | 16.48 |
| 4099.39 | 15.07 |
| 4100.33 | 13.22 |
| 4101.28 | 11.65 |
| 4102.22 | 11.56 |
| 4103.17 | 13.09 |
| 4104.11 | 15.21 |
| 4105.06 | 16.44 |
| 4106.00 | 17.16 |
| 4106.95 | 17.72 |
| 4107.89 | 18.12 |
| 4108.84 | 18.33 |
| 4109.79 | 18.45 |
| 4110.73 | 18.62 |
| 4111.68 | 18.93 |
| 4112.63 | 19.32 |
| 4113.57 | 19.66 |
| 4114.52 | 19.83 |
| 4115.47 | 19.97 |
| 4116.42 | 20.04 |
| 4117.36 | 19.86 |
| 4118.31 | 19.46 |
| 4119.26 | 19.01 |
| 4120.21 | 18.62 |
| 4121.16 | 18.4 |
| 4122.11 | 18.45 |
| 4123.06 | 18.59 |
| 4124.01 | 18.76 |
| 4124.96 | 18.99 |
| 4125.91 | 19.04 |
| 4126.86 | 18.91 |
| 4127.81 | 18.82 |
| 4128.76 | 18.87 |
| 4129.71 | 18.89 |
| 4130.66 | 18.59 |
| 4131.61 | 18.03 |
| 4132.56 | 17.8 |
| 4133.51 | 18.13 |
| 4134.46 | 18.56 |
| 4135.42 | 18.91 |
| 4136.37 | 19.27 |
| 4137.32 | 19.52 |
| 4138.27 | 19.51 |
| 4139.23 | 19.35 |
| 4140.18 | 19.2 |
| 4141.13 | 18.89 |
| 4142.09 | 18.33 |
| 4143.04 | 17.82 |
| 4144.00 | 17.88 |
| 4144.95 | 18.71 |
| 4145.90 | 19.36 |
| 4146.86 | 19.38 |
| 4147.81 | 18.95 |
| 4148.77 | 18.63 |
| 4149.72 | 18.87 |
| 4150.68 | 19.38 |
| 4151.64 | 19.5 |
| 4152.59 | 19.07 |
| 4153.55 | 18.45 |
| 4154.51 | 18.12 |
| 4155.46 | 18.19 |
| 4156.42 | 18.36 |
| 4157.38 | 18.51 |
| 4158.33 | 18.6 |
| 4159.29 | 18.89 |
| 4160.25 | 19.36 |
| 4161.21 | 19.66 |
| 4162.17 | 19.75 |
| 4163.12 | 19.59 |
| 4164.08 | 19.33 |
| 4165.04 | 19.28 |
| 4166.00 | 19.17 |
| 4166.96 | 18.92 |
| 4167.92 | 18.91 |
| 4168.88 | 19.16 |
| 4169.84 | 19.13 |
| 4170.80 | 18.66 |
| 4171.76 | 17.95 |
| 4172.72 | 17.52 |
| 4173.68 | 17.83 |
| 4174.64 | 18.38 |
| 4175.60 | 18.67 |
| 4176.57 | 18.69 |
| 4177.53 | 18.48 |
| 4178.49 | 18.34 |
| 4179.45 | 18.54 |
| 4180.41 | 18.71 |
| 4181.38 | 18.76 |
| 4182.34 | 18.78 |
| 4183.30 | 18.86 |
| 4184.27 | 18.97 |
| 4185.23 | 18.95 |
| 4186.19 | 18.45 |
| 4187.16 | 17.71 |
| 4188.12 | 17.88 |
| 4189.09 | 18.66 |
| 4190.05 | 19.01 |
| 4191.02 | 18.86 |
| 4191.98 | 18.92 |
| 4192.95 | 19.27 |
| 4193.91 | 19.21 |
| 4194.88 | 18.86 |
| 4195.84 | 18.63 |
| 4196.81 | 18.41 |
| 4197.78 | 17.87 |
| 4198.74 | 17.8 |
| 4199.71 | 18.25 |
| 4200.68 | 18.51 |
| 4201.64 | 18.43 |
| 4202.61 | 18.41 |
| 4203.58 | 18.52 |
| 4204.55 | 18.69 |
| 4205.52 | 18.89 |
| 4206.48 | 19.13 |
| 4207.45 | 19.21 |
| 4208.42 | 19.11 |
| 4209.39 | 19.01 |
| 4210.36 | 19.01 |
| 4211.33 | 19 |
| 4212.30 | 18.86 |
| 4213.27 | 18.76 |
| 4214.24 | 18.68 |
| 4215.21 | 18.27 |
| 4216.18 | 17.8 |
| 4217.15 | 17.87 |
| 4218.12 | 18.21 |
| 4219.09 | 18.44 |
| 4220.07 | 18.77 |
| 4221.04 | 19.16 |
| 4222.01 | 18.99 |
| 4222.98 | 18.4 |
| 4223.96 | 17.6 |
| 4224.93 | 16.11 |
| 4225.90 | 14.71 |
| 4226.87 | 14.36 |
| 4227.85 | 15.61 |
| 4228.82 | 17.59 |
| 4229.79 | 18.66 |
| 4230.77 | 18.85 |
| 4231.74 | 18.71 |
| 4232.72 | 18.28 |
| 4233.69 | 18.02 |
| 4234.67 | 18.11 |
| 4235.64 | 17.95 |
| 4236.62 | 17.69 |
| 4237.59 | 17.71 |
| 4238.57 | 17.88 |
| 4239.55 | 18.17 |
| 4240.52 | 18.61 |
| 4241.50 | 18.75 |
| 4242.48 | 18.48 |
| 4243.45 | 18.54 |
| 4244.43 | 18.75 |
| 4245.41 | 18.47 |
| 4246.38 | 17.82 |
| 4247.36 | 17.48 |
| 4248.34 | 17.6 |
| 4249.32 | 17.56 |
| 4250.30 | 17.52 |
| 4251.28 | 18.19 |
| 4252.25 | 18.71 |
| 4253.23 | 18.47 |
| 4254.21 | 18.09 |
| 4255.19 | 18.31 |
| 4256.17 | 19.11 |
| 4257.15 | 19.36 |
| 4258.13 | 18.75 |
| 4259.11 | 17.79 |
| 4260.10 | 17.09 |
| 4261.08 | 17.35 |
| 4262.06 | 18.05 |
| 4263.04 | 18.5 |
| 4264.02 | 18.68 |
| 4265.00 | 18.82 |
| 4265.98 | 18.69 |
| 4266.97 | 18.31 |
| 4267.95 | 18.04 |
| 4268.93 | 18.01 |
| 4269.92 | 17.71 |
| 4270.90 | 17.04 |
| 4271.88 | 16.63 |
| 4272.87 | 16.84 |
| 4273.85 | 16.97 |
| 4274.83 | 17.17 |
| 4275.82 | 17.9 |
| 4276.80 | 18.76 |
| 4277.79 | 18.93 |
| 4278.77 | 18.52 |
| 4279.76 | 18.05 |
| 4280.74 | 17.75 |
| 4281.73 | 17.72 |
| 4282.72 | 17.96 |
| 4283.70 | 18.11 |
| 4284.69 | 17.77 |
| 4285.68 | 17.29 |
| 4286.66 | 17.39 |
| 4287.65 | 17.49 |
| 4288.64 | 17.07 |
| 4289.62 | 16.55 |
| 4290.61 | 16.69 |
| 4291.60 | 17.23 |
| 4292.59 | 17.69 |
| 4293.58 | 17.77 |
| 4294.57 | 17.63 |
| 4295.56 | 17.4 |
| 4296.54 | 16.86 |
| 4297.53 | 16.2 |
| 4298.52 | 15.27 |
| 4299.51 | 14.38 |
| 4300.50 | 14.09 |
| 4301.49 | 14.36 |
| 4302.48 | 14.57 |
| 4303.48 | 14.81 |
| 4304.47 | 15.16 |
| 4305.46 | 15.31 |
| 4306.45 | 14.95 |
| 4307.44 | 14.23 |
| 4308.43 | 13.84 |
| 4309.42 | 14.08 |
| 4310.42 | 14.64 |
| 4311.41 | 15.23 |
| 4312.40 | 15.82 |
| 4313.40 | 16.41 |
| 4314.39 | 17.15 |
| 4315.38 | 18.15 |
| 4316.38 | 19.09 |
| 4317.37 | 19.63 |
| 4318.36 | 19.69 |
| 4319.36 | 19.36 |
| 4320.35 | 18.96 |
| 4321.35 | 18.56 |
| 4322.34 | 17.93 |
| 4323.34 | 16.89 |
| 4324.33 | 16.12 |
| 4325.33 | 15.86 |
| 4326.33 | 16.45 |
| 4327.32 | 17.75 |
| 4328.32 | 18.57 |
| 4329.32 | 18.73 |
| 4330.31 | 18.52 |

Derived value -0.06 mag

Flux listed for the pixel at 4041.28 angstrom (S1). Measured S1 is 18.83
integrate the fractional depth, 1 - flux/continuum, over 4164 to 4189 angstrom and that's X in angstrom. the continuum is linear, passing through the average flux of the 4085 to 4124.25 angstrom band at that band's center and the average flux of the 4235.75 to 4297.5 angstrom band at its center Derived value -0.95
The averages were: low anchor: 17.9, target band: 18.6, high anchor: 17.9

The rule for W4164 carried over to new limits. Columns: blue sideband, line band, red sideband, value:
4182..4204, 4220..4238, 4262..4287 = 0.04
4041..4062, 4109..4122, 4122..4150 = -0.03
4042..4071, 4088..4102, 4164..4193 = 0.06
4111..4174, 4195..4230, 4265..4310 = -0.02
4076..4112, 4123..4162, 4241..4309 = -0.07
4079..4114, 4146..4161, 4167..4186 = -0.03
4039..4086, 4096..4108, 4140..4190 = 0.20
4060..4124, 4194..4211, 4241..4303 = -0.05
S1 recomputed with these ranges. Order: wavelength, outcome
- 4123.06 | 18.59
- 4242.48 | 18.48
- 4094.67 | 18.57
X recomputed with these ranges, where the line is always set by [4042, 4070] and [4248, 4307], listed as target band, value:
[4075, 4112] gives 0.7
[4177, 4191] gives -0.7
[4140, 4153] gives -0.7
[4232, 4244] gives -0.5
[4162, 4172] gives -0.7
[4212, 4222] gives -0.5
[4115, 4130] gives -0.9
